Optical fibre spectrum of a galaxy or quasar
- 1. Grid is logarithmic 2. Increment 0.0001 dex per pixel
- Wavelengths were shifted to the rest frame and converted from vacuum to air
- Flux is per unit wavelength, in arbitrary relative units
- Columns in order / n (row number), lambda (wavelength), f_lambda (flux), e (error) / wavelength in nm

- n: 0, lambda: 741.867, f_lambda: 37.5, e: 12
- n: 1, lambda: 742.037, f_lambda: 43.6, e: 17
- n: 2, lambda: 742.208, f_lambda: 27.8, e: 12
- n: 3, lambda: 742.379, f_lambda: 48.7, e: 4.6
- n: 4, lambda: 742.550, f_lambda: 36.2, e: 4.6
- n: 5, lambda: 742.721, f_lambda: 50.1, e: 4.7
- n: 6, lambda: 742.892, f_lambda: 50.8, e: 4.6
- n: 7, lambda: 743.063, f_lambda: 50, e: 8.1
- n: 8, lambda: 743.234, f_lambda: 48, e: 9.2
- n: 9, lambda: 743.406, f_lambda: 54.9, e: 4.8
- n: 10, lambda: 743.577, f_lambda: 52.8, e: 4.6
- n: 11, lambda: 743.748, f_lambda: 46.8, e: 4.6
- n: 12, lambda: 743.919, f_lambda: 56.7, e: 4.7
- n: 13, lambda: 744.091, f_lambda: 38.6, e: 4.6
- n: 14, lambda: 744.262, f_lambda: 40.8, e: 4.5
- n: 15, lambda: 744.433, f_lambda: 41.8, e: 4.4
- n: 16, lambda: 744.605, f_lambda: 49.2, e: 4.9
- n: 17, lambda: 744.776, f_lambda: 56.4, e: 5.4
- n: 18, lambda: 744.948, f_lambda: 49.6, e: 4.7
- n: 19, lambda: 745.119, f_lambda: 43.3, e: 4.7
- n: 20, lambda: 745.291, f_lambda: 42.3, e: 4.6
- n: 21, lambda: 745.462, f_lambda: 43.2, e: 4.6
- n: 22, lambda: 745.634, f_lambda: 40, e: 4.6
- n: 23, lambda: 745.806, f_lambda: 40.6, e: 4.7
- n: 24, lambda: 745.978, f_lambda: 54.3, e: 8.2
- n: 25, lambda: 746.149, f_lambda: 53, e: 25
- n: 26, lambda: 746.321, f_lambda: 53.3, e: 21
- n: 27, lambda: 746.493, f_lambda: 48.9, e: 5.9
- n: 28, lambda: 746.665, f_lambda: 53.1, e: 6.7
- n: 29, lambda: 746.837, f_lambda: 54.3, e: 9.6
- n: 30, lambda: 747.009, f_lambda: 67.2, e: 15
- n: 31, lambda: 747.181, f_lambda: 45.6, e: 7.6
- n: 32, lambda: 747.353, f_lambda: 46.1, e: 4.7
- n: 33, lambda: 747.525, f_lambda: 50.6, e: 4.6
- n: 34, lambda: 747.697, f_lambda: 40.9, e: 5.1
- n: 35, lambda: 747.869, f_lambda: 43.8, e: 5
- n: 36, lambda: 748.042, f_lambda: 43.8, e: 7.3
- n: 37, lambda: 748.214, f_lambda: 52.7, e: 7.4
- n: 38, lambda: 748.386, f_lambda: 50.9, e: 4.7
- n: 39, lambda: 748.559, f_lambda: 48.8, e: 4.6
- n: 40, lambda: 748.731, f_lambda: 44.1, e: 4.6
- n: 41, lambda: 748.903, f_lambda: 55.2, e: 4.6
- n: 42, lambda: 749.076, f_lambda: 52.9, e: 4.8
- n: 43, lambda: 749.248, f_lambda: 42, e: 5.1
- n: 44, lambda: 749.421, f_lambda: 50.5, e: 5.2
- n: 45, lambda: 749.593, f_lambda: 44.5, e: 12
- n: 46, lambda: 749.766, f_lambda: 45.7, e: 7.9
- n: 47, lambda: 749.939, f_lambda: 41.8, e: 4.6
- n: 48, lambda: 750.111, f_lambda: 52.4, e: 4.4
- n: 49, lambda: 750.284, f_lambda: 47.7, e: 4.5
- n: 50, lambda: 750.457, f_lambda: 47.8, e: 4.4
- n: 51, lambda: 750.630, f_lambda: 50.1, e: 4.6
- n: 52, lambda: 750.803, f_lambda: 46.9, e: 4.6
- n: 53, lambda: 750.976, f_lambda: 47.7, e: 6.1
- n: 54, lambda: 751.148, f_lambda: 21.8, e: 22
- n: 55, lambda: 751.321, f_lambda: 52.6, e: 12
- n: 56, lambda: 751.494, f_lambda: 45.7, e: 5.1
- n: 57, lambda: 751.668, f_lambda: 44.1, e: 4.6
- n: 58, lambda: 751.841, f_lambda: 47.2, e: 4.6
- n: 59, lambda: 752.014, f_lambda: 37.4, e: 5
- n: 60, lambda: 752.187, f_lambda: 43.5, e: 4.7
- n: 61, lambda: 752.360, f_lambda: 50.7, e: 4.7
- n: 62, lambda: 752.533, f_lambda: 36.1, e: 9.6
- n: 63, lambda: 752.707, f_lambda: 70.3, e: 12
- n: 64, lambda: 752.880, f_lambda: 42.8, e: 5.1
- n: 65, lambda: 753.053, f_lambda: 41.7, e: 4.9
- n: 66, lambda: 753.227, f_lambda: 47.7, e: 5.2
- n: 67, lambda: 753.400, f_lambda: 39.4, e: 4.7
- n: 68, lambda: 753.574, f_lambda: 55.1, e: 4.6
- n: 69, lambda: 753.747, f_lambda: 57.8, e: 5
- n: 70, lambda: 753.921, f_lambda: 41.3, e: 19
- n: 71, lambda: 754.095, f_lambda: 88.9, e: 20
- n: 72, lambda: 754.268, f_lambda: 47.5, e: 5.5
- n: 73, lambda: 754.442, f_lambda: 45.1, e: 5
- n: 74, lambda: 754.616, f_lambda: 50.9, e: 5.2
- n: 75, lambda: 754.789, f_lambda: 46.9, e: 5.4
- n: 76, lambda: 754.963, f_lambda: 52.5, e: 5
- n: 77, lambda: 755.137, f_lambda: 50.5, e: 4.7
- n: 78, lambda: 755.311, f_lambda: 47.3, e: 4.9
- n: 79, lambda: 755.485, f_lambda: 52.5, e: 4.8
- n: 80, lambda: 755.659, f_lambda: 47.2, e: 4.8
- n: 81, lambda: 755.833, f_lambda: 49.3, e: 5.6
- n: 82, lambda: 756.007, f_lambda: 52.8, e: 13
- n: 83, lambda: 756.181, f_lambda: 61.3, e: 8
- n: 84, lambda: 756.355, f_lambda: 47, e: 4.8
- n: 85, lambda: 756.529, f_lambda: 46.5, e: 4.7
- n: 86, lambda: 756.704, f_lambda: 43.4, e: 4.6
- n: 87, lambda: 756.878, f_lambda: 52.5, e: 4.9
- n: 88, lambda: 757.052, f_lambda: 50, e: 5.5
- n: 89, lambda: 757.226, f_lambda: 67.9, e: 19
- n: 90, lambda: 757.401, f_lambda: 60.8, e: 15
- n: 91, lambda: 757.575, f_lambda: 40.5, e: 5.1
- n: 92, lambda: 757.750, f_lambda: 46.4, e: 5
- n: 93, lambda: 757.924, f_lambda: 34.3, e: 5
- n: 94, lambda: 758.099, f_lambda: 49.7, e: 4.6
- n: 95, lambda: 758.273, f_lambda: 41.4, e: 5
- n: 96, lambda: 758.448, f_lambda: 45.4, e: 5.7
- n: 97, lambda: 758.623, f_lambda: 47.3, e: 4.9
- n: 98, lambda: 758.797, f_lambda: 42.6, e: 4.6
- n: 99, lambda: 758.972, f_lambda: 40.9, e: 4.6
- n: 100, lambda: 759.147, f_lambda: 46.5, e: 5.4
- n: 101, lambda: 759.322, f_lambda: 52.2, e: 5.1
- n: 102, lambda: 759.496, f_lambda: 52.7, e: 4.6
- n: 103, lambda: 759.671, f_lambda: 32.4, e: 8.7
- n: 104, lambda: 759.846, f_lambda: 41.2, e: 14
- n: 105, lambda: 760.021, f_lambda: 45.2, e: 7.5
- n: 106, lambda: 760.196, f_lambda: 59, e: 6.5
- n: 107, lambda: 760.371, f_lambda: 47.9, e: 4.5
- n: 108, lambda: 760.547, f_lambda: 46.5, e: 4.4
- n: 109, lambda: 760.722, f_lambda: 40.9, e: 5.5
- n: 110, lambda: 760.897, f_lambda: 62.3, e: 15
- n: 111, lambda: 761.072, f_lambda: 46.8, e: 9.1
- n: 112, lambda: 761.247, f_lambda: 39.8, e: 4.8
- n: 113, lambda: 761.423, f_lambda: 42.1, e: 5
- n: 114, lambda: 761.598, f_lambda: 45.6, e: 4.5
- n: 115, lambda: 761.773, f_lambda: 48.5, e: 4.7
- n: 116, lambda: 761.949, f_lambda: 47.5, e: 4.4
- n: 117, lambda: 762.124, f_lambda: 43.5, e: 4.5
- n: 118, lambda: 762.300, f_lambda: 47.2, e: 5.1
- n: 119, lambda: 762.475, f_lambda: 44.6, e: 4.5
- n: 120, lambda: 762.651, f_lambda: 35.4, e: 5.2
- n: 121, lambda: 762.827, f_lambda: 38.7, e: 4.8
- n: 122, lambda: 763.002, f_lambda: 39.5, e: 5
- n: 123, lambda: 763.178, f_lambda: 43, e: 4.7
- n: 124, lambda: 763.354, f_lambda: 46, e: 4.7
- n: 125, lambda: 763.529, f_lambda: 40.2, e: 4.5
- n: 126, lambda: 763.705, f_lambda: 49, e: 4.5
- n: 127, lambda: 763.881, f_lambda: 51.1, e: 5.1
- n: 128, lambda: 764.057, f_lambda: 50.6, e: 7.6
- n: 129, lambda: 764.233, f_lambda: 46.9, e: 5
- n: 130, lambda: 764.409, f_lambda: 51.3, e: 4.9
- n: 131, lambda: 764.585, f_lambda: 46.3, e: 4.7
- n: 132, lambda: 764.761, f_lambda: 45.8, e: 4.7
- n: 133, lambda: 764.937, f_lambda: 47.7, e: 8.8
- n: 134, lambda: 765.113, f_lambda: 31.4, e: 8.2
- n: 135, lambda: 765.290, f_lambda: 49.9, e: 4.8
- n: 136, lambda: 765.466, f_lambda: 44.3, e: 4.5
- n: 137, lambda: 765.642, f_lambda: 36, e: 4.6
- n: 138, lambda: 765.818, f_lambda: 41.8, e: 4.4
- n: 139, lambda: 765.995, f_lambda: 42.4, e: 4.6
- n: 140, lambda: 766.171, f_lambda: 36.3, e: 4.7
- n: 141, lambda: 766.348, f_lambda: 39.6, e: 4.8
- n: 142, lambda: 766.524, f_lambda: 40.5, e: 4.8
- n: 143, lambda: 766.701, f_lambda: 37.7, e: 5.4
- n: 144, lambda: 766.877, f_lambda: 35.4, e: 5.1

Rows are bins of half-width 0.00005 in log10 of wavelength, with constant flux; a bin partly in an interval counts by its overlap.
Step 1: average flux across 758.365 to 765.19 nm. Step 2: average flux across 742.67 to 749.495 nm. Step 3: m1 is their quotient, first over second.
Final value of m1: 0.9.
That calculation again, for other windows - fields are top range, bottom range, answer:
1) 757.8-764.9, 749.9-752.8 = 0.98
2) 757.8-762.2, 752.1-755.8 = 0.91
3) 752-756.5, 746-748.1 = 1.00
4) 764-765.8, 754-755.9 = 0.85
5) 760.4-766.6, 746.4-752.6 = 0.94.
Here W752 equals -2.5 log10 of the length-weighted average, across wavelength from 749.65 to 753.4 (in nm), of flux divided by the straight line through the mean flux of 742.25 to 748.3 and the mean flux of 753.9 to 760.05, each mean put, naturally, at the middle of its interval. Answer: 0.068 mag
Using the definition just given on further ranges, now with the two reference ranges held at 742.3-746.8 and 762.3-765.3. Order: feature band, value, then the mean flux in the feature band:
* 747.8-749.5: -0.03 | 48.5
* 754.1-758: -0.11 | 50.6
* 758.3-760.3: -0.01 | 45.8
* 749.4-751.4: 0.03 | 45.6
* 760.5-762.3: -0.04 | 46.4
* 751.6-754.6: -0.07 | 49.3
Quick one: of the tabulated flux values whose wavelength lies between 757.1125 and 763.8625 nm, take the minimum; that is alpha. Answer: 32.4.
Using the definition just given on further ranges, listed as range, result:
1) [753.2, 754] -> 39.4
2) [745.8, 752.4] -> 21.8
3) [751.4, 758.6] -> 34.3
